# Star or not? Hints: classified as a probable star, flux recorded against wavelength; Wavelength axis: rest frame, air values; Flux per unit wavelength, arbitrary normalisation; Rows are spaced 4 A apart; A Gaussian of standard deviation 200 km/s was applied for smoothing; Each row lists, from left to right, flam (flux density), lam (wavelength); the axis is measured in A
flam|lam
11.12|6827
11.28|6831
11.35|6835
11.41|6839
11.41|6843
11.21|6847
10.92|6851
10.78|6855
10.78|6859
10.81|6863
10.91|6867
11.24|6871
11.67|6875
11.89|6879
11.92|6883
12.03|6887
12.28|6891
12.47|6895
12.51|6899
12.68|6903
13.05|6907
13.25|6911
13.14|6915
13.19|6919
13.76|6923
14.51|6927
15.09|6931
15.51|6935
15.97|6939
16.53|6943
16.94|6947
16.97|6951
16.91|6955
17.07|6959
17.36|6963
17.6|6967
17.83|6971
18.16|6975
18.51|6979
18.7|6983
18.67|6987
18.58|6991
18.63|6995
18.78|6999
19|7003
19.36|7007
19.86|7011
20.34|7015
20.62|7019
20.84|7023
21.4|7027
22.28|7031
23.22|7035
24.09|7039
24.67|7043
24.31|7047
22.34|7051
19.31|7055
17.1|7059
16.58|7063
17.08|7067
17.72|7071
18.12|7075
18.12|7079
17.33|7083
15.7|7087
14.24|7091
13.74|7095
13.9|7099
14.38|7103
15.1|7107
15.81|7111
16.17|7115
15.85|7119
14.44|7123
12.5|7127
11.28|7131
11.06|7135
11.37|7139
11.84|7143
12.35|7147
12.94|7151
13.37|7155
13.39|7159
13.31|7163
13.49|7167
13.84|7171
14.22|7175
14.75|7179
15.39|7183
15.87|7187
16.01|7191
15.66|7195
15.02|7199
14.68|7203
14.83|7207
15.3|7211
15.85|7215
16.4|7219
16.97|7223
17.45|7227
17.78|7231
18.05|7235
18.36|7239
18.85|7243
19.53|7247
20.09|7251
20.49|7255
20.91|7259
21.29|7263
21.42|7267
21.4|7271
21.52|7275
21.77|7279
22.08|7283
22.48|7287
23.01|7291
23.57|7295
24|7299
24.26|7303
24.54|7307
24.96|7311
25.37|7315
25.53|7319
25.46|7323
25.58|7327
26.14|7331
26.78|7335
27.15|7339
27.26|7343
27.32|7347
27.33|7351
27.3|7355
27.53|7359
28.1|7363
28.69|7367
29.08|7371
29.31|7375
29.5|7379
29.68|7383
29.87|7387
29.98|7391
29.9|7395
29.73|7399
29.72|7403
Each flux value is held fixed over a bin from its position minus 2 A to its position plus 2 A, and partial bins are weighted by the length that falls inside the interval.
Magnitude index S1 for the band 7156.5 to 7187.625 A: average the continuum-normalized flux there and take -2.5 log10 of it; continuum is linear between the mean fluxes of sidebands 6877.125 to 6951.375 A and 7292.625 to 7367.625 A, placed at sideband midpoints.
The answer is 0.447 mag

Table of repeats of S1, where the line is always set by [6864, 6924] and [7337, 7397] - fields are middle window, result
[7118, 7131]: 0.42 mag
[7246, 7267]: 0.20 mag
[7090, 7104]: 0.35 mag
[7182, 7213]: 0.43 mag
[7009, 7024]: -0.23 mag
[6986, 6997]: -0.19 mag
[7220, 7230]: 0.35 mag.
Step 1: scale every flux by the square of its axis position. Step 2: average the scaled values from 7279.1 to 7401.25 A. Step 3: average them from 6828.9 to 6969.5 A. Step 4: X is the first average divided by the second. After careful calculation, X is 2.26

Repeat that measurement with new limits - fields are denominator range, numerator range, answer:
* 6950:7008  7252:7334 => 1.40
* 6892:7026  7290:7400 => 1.80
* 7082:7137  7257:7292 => 1.59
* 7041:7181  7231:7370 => 1.62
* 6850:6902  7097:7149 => 1.25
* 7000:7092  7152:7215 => 0.77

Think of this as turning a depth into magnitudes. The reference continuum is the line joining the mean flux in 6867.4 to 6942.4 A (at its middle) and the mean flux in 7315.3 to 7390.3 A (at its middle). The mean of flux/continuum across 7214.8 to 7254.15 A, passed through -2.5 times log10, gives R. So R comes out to 0.30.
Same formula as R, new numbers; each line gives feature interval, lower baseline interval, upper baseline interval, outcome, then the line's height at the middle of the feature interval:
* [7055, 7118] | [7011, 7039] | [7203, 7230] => 0.22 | 19.8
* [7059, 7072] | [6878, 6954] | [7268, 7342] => 0.05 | 17.9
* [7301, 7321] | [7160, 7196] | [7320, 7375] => -0.02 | 24.5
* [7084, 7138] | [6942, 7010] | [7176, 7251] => 0.21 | 17.2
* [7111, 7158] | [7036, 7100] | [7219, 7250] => 0.36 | 18.4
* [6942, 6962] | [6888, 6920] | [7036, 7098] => -0.17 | 14.5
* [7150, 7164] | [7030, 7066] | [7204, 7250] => 0.38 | 18.9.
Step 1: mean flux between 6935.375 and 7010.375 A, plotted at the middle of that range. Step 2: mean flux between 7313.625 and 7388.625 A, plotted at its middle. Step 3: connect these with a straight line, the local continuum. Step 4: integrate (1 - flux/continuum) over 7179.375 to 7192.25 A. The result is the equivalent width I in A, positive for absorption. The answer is 4.2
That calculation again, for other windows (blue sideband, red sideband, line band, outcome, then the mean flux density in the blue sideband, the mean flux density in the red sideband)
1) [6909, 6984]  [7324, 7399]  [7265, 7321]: 6.21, 16.1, 28.1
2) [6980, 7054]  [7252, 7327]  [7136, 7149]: 5.98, 20.8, 23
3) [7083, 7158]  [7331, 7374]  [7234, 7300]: 4.20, 13.8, 27.6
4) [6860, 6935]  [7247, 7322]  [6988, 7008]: -4.73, 12.6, 22.7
